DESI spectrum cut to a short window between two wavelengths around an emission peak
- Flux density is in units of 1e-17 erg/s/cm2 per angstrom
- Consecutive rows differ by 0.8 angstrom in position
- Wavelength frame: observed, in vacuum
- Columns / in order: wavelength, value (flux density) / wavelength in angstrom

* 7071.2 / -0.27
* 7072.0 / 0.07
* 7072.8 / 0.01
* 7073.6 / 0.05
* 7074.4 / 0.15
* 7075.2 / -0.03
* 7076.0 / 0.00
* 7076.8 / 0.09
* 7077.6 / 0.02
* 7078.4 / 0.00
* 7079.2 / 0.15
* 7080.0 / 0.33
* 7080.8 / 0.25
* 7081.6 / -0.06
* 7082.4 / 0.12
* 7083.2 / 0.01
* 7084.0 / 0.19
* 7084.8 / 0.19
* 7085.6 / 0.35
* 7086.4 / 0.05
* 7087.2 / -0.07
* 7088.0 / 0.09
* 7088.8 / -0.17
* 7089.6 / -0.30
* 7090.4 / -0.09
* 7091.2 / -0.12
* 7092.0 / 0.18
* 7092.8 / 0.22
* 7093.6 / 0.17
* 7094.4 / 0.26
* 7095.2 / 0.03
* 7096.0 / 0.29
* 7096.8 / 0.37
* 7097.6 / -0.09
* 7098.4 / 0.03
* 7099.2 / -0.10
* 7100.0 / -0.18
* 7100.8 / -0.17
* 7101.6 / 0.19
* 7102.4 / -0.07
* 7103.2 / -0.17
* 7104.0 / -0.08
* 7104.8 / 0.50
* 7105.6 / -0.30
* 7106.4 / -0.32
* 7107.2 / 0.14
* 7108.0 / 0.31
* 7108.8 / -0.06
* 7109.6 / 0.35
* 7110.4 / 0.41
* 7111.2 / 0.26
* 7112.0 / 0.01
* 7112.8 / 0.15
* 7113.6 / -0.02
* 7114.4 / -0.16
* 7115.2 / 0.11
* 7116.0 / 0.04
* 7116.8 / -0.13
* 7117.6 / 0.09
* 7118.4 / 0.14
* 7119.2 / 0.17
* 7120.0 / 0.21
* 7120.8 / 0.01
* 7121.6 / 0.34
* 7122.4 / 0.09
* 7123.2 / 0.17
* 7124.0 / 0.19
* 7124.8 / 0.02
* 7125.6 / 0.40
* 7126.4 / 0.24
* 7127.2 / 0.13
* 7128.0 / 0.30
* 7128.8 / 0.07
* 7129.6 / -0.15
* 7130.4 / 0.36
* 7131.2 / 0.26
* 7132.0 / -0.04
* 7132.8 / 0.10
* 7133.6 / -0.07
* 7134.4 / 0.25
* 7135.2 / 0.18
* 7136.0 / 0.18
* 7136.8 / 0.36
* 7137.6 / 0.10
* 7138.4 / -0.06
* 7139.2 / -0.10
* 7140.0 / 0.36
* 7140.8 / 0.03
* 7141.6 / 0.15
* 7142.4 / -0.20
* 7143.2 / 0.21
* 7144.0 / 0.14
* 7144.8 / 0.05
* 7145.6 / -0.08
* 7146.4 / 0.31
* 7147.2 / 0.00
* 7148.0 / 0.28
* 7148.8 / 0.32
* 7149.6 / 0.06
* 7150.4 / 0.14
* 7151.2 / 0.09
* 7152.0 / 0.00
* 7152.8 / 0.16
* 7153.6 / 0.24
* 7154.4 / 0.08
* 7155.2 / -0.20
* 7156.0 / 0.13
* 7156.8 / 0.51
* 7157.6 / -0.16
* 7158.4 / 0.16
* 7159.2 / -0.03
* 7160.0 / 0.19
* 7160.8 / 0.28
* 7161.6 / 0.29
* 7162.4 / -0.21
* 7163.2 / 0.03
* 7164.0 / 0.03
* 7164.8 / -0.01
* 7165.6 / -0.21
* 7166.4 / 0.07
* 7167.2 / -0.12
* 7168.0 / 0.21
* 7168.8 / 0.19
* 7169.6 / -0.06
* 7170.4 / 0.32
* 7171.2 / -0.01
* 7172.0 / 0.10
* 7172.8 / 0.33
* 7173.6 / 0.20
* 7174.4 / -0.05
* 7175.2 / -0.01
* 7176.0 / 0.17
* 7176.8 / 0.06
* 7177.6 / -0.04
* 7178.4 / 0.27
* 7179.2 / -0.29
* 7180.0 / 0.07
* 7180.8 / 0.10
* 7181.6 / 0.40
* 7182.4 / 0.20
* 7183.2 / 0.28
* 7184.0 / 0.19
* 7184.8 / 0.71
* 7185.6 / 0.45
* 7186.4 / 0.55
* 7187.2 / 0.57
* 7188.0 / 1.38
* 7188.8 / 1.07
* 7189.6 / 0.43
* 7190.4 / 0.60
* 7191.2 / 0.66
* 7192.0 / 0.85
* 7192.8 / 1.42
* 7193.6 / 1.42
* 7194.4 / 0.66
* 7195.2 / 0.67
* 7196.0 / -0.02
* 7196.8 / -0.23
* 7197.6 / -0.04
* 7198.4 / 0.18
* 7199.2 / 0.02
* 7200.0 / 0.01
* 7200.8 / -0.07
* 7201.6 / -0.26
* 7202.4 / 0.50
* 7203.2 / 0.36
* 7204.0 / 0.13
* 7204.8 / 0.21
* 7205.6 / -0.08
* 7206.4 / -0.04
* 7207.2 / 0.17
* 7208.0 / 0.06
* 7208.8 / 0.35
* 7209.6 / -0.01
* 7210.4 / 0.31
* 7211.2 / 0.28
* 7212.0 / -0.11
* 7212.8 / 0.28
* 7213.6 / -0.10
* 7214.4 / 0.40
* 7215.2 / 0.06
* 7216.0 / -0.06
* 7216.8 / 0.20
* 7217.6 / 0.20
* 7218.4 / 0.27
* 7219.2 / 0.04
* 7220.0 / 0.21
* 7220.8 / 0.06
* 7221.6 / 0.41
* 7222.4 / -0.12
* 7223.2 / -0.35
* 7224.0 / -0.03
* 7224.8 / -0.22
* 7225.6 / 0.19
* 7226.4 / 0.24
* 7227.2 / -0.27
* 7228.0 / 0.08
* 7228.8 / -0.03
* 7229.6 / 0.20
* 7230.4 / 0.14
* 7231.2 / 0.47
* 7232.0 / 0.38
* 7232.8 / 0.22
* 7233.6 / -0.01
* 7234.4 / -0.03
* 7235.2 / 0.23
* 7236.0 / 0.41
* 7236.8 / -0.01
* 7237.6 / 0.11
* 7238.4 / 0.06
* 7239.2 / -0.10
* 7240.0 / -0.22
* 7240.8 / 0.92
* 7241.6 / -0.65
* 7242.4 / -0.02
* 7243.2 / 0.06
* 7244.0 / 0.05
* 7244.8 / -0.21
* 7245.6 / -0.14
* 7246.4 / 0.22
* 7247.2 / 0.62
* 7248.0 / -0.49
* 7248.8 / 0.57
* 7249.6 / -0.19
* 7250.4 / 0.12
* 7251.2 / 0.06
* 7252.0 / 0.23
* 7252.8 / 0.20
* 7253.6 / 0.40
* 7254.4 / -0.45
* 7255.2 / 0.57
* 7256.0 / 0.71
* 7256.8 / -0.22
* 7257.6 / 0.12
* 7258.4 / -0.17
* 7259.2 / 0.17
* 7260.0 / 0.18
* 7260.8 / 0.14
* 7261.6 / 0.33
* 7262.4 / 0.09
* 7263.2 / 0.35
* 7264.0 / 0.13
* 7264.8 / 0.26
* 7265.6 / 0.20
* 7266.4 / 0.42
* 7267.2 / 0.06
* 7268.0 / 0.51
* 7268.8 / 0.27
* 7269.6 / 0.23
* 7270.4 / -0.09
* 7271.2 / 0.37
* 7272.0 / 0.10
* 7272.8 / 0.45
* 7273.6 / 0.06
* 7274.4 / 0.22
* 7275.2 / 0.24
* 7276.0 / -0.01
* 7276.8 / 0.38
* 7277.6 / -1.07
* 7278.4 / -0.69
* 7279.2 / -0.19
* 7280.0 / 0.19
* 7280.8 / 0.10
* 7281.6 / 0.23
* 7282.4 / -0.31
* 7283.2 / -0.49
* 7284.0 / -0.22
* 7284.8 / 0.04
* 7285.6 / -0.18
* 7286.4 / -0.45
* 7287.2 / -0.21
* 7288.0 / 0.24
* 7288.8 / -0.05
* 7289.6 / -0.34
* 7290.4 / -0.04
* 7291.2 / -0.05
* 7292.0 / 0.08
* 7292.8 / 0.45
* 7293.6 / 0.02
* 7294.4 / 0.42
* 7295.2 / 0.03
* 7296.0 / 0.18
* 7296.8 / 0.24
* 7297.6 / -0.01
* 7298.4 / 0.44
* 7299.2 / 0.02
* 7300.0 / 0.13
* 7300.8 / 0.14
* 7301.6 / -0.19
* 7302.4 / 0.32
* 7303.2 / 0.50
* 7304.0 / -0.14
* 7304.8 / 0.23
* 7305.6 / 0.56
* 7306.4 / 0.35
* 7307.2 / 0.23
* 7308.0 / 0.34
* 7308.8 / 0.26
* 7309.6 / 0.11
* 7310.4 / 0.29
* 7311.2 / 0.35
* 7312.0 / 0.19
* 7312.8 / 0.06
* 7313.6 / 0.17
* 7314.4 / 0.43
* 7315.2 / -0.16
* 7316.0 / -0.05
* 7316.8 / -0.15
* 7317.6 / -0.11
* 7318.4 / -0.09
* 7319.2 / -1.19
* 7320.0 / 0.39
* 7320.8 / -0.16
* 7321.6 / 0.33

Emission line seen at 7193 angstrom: [O II]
